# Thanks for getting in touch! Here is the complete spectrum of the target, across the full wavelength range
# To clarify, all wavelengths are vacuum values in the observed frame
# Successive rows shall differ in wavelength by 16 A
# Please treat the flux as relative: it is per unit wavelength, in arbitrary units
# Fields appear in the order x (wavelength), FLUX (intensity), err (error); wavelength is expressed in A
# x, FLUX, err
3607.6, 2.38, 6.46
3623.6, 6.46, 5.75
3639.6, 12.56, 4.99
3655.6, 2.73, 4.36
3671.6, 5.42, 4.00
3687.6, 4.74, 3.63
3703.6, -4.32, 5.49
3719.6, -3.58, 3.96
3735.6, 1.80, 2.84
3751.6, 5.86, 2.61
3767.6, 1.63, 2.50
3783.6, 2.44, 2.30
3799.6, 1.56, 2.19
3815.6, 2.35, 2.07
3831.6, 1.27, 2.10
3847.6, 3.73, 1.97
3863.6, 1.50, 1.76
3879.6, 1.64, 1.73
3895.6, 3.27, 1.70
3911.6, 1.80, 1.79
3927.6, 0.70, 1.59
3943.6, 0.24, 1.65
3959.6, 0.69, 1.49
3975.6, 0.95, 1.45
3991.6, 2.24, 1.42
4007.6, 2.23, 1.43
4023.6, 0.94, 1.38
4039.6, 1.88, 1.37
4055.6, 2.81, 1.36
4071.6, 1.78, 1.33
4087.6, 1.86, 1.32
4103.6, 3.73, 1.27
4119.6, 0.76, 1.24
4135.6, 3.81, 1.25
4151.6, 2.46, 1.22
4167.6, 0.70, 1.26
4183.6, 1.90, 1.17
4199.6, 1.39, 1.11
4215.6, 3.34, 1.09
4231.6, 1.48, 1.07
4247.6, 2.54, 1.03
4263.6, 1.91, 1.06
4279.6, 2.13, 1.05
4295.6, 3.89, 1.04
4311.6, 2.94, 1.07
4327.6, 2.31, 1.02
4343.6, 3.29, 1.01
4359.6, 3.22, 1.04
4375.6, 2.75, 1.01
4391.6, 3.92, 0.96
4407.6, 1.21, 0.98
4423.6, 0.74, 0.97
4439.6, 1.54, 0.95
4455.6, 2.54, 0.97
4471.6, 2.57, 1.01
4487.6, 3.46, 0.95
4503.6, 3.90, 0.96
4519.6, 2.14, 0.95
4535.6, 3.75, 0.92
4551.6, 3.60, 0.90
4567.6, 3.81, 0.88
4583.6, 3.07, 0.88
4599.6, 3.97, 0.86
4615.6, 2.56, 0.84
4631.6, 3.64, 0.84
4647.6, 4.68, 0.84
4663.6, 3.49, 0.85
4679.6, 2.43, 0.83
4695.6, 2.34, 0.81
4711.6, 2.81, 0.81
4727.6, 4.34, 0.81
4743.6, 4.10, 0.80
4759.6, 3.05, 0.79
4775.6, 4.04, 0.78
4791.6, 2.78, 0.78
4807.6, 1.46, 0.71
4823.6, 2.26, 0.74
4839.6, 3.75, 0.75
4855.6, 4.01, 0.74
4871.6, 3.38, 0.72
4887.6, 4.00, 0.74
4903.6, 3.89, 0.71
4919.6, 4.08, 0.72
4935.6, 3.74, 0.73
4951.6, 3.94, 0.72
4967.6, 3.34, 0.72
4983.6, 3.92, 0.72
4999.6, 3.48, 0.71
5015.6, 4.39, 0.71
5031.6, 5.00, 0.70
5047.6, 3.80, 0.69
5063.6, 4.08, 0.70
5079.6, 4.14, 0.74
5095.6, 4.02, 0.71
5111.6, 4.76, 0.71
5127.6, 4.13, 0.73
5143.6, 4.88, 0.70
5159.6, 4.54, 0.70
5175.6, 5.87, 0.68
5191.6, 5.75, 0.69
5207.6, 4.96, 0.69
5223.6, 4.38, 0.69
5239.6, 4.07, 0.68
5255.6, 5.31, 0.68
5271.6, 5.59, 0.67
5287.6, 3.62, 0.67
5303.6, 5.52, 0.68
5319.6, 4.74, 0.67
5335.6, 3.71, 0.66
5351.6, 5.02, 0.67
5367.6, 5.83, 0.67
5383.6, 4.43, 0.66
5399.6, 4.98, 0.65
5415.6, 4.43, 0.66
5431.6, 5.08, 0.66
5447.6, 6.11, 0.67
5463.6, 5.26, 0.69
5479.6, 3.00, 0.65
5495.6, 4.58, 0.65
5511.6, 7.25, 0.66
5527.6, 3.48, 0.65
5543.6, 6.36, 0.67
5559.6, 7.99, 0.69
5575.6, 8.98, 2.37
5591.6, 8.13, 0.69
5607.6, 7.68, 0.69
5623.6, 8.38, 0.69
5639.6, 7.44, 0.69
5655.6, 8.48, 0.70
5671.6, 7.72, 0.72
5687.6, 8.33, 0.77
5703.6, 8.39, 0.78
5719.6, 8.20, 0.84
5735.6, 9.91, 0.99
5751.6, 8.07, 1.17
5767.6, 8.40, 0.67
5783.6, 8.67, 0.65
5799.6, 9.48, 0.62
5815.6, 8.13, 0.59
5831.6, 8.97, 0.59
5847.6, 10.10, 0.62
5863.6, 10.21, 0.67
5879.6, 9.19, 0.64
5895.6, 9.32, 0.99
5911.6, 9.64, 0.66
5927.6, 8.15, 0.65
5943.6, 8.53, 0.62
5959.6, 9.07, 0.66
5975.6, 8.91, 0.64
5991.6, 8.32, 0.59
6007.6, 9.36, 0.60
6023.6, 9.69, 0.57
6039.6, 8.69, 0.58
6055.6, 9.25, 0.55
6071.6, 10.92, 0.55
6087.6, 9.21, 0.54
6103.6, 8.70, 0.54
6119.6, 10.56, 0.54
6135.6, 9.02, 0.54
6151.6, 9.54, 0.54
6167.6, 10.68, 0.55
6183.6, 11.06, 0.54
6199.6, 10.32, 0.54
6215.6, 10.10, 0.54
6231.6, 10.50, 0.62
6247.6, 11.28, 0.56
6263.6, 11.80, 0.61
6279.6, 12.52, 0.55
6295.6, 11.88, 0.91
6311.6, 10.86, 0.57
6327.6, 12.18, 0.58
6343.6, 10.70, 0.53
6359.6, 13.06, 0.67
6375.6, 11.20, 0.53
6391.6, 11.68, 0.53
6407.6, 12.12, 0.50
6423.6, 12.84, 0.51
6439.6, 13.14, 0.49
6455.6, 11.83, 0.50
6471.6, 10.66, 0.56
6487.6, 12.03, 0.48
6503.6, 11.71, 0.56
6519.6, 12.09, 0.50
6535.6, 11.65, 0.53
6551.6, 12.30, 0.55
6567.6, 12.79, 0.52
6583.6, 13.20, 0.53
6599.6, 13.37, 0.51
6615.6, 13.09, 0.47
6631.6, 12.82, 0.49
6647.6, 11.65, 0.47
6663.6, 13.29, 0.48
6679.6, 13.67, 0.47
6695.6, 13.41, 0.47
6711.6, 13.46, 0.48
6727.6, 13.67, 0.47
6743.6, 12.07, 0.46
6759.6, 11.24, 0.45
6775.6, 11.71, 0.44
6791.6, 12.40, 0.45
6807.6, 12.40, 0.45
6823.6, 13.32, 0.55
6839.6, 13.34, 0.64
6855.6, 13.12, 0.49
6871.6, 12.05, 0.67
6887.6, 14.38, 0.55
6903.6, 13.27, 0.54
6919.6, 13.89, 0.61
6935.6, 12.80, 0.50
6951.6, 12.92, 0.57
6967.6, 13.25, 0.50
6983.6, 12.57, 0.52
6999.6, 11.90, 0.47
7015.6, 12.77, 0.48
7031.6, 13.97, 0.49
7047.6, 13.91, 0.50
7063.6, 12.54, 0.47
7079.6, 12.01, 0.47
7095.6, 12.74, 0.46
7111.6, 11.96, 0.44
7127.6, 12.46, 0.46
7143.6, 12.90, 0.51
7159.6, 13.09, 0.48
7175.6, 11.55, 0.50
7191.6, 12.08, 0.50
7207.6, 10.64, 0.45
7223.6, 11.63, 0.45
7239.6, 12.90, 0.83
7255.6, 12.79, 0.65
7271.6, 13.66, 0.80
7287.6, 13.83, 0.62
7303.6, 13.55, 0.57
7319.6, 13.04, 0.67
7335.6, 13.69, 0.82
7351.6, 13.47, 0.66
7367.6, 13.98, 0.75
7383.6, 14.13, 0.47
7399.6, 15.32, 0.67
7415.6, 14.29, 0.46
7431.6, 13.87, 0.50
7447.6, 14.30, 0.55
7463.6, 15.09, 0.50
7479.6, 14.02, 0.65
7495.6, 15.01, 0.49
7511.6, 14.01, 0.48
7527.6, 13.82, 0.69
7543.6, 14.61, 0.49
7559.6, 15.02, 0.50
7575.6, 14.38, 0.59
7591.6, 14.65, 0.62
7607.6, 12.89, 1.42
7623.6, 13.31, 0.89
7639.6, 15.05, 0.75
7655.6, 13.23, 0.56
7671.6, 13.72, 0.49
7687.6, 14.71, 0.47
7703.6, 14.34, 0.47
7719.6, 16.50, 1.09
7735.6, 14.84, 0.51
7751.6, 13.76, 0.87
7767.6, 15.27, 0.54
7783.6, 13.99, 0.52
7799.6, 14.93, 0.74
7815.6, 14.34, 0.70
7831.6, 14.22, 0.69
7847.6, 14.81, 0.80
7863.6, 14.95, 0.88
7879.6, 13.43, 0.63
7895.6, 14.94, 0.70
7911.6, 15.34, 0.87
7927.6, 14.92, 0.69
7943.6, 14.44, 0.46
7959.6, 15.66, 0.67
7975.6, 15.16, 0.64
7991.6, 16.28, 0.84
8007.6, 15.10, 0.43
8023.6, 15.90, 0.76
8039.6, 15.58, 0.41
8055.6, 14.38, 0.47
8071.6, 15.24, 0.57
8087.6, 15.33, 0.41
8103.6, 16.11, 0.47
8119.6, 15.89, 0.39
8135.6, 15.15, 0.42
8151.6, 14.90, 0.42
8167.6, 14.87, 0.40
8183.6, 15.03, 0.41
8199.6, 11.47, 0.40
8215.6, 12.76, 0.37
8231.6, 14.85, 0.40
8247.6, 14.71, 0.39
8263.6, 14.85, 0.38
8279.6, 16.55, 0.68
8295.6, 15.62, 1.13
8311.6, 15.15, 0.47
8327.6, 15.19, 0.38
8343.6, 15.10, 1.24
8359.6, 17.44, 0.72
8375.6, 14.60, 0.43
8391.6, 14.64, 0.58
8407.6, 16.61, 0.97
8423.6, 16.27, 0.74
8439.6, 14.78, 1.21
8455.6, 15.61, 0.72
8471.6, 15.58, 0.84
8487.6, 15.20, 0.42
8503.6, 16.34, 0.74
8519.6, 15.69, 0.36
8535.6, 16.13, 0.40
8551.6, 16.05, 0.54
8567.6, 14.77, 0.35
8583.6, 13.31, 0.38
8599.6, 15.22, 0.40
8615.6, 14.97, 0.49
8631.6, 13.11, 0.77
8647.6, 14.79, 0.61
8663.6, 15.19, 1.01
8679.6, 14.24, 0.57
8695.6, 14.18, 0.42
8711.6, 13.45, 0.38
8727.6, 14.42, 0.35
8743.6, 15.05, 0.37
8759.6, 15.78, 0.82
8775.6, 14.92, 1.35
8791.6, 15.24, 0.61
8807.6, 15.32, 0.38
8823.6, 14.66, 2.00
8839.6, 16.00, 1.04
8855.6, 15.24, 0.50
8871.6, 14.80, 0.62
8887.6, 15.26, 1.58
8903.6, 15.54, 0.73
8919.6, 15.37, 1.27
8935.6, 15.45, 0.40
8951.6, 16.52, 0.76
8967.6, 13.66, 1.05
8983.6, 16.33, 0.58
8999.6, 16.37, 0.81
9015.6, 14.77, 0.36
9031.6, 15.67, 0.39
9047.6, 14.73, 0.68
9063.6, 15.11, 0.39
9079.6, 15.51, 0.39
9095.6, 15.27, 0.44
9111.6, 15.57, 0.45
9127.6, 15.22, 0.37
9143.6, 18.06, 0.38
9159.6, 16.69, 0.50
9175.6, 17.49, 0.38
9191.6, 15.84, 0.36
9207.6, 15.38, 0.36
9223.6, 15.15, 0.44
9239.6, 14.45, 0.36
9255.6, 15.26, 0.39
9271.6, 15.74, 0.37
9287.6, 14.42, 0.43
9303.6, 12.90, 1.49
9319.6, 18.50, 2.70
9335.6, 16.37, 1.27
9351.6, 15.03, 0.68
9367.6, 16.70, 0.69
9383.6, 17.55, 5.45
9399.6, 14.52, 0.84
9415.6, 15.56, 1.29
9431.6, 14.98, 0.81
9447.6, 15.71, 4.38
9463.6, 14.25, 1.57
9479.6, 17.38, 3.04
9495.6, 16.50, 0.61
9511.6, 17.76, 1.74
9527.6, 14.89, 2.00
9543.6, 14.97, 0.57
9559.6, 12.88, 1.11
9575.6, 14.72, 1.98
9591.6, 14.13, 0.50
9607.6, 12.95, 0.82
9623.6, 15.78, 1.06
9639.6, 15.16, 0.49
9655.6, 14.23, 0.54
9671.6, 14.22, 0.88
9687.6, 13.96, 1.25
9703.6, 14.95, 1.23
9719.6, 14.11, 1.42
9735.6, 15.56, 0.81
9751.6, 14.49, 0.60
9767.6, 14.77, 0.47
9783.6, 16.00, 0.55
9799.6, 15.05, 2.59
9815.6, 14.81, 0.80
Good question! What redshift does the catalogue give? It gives 0.39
